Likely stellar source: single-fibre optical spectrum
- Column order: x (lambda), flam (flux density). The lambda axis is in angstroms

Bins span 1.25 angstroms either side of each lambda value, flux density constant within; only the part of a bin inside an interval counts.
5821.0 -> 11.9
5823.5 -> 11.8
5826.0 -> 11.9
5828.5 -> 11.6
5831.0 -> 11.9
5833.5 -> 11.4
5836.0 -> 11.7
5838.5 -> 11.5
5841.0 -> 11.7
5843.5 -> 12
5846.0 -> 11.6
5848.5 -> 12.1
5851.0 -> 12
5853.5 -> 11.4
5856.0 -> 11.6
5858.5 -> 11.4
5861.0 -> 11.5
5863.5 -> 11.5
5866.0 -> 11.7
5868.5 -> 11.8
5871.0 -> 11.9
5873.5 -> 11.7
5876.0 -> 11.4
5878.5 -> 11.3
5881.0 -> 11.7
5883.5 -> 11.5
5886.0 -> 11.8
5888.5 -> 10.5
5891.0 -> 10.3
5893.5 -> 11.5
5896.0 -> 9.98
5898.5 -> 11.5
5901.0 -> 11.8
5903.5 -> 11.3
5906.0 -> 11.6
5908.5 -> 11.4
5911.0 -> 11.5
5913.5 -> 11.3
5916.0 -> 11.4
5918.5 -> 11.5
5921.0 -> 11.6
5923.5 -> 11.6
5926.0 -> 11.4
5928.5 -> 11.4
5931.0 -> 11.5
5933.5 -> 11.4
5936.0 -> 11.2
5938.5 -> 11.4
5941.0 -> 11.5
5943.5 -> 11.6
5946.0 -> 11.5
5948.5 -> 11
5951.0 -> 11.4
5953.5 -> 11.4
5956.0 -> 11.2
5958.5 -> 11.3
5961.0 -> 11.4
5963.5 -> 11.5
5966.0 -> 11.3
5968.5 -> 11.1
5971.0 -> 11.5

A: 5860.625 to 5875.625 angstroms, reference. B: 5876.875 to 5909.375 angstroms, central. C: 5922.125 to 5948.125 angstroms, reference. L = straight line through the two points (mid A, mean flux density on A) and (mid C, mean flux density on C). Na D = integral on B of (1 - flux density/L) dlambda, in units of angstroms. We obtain 1.0 angstroms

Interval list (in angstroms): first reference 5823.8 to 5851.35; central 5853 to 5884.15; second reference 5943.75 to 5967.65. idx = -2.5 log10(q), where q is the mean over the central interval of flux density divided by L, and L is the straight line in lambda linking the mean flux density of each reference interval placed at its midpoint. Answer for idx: 0.01 mag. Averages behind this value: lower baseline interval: 11.8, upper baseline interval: 11.3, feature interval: 11.6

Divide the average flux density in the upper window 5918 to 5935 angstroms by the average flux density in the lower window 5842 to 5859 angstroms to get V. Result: 1.0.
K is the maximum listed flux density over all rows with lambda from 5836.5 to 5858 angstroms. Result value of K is 12.1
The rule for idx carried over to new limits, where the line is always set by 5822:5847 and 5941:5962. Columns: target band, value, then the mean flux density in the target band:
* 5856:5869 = 0.01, 11.6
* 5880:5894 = 0.03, 11.2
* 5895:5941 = 0.01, 11.4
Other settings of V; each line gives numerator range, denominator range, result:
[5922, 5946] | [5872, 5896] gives 1.02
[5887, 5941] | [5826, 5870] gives 0.97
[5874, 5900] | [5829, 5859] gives 0.95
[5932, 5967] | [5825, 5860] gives 0.97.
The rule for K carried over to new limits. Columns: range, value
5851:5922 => 12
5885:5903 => 11.8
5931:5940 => 11.5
